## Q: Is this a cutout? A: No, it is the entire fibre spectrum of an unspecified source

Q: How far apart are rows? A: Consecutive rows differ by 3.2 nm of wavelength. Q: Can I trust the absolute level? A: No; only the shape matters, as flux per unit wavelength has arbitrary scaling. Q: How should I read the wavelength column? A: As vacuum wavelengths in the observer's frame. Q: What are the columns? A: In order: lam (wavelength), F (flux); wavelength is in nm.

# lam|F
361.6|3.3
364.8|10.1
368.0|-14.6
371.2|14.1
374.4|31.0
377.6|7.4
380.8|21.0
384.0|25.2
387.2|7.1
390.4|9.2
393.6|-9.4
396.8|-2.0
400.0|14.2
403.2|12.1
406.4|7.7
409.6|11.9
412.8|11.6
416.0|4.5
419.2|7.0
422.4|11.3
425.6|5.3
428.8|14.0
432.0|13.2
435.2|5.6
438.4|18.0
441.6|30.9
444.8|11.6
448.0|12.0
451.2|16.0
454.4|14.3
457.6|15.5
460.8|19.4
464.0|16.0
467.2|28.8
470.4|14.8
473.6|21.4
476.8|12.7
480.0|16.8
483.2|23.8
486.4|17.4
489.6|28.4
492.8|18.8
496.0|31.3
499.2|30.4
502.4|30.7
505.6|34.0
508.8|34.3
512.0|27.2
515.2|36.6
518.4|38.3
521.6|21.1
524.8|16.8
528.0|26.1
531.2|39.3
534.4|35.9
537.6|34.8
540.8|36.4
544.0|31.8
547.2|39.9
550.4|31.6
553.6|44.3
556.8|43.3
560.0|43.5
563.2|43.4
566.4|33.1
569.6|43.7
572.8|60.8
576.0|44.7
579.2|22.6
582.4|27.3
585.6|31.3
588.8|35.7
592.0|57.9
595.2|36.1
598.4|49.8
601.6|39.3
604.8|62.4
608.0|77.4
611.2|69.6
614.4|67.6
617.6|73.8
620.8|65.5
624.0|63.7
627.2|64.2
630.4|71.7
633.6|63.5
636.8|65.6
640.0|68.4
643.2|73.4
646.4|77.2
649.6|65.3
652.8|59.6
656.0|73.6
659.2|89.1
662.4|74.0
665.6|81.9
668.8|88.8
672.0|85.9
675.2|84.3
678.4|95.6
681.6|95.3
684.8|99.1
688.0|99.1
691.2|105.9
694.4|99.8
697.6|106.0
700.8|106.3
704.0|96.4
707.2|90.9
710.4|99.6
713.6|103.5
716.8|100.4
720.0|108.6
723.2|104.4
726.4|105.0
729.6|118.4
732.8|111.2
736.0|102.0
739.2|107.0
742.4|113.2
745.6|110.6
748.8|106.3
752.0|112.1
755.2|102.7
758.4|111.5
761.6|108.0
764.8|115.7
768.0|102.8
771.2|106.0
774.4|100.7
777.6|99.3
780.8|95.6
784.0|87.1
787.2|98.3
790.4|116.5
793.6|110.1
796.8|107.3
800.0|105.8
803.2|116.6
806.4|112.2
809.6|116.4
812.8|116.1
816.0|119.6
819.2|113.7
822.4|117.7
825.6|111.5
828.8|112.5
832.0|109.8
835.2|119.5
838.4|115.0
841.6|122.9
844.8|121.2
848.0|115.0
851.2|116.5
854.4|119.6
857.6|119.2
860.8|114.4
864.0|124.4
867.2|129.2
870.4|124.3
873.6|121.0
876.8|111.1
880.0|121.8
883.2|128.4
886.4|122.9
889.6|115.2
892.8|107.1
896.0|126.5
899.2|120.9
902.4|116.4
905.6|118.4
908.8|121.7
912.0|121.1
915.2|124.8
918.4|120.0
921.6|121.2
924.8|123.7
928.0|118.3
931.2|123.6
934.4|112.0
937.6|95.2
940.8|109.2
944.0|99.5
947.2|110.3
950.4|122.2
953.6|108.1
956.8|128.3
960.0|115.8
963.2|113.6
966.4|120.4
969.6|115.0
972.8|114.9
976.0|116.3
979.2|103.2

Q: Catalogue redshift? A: 0.514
